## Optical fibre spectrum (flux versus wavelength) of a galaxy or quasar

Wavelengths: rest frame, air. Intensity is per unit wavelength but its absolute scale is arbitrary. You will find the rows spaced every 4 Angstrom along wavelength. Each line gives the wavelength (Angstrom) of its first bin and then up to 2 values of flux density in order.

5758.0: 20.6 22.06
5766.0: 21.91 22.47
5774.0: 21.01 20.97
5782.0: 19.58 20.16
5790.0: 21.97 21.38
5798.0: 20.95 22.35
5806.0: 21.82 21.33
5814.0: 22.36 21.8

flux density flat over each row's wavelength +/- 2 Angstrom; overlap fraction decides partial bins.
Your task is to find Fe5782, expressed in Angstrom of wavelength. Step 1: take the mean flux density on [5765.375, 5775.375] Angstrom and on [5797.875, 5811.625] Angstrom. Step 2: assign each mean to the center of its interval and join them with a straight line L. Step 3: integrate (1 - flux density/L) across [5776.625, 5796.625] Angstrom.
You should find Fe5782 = 0.9 Angstrom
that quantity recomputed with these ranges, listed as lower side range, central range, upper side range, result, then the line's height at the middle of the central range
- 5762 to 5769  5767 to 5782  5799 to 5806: 0.52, 22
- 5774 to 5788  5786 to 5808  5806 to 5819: -0.48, 21.1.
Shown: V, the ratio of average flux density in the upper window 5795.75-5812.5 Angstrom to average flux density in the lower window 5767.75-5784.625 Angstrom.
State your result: 1.0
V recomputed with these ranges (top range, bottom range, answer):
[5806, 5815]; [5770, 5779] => 1.02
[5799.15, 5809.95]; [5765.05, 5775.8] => 1.00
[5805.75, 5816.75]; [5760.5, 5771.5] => 0.99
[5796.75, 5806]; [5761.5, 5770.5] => 0.98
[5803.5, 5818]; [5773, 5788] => 1.07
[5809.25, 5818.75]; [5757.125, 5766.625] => 1.01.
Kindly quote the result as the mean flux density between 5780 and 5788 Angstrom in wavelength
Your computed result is 19.9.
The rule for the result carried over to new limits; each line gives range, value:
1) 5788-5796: 21.7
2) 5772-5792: 20.7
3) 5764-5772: 22.2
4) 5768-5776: 21.7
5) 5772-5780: 21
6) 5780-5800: 20.8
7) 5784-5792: 21.1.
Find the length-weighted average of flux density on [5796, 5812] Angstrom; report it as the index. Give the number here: 21.6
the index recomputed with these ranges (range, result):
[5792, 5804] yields 21.6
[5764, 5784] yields 21.2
